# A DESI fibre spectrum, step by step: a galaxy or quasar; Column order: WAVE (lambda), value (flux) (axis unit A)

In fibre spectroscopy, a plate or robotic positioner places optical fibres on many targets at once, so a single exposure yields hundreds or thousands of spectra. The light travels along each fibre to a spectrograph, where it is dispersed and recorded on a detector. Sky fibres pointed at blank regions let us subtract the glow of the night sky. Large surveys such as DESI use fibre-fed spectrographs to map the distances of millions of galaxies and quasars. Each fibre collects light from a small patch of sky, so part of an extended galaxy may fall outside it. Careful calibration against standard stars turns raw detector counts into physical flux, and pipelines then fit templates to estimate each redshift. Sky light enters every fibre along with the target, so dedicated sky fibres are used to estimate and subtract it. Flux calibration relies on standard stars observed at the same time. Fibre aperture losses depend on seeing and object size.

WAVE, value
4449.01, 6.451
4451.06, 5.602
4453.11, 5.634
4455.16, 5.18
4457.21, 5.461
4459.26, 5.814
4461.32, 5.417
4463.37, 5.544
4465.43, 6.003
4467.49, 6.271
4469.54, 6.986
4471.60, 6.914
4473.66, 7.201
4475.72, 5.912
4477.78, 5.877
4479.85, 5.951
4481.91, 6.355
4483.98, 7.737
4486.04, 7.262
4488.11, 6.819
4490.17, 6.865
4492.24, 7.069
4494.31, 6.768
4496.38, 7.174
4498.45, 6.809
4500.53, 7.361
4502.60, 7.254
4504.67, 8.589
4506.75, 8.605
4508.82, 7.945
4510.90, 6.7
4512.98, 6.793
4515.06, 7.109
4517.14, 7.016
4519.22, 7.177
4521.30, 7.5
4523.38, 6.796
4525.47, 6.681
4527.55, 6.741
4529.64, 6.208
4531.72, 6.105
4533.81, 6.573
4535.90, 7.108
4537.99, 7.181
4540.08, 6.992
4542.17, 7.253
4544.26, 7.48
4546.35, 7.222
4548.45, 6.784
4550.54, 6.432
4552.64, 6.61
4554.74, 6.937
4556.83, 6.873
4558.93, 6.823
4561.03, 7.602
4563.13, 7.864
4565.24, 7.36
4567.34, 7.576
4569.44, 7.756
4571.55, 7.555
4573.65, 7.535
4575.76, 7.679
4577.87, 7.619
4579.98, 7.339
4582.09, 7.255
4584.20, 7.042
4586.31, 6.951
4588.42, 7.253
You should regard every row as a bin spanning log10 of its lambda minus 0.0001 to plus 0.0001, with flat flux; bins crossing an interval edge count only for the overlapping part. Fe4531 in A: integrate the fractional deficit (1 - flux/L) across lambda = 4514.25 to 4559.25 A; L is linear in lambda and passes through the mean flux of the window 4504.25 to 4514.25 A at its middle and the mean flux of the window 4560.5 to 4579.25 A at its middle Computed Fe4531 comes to 4.4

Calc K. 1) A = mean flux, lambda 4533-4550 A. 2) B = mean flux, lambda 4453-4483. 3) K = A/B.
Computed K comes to 1.17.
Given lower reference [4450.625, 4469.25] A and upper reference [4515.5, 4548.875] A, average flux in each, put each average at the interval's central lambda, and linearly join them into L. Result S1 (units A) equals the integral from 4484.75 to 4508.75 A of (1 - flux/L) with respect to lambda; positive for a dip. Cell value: -3.8 A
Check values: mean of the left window 5.72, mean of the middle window 7.36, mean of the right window 6.93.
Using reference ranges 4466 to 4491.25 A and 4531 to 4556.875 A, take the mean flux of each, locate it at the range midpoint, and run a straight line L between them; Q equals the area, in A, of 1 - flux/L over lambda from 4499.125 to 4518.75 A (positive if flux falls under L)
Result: -2.0 A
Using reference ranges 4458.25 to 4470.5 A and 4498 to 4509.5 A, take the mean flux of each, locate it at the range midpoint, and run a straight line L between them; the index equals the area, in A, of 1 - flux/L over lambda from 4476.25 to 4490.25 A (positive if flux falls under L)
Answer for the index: 0.4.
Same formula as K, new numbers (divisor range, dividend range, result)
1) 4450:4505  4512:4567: 1.08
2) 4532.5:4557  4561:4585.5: 1.08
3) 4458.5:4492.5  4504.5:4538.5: 1.09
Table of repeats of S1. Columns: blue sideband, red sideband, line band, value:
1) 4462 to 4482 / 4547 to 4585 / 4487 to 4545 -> -3.1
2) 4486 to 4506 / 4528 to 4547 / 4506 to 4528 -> -0.4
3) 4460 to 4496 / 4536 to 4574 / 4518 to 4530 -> 0.1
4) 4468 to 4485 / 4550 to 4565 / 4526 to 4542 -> 0.5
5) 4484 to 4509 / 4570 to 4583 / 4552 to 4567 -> 0.6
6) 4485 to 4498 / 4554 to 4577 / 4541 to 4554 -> 0.6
